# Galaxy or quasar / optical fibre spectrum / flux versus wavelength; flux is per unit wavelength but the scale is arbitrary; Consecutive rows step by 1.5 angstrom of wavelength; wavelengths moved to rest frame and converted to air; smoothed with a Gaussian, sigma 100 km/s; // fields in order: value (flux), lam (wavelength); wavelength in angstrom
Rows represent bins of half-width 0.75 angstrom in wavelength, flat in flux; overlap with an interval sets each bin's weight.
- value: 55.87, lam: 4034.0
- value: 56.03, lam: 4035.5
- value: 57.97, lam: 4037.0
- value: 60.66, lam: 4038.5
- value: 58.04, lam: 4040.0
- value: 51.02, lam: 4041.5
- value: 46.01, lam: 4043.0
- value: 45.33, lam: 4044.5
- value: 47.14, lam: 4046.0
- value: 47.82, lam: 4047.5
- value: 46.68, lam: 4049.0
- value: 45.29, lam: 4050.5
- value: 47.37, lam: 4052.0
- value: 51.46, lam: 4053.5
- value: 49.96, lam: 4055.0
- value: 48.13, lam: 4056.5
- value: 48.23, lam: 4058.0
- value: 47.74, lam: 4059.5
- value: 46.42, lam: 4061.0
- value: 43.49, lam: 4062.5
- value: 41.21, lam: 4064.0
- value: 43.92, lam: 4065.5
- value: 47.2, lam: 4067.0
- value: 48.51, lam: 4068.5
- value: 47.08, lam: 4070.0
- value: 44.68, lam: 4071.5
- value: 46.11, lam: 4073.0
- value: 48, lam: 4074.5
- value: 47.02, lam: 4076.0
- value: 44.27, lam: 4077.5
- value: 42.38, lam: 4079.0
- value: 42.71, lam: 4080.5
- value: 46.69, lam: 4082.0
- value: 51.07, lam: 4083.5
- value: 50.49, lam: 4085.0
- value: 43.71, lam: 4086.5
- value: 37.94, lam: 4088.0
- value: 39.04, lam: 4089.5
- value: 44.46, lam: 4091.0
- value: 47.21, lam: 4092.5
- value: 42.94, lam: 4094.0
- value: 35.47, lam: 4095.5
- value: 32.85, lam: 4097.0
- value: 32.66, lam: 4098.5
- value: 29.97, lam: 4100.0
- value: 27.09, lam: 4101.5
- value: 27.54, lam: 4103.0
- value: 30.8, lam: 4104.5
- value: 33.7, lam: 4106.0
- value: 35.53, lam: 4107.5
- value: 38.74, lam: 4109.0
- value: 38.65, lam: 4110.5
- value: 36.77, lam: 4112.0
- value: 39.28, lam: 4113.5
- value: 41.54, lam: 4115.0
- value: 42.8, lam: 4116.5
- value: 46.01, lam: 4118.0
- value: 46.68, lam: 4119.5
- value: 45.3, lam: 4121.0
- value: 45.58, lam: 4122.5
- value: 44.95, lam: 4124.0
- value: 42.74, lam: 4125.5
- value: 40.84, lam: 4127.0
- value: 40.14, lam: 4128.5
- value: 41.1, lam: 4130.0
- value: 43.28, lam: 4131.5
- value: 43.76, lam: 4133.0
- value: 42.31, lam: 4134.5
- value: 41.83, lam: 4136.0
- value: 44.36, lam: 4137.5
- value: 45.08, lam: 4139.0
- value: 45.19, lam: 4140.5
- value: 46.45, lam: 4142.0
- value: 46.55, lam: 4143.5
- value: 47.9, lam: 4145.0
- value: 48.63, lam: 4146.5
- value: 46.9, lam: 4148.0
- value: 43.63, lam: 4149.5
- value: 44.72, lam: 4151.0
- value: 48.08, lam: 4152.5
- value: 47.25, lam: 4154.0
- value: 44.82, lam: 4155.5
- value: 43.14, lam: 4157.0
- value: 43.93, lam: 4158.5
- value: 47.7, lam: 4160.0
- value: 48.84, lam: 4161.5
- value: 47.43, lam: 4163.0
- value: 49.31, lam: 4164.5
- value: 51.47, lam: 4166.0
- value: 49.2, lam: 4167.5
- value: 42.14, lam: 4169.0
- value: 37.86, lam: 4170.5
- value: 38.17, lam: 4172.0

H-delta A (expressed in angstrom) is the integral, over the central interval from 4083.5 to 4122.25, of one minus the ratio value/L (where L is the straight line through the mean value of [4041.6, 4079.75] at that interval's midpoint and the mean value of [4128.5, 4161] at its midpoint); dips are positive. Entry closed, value 5.7 angstrom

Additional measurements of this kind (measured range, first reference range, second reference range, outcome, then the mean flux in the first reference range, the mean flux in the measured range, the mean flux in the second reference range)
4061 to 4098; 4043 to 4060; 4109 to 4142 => 1.4 angstrom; 47.7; 44.1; 42.8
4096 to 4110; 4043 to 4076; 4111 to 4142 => 3.8 angstrom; 46.7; 32.3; 43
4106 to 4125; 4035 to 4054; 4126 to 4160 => 2.0 angstrom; 50.8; 41.5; 44.6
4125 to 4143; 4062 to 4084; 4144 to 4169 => 1.3 angstrom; 45.6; 43.1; 46.9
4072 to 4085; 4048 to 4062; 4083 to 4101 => -1.0 angstrom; 47.8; 46.3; 40.3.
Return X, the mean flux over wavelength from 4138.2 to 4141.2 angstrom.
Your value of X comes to 45.1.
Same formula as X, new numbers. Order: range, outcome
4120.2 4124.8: 45.3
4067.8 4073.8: 46.6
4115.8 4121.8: 45.2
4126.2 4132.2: 41.3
